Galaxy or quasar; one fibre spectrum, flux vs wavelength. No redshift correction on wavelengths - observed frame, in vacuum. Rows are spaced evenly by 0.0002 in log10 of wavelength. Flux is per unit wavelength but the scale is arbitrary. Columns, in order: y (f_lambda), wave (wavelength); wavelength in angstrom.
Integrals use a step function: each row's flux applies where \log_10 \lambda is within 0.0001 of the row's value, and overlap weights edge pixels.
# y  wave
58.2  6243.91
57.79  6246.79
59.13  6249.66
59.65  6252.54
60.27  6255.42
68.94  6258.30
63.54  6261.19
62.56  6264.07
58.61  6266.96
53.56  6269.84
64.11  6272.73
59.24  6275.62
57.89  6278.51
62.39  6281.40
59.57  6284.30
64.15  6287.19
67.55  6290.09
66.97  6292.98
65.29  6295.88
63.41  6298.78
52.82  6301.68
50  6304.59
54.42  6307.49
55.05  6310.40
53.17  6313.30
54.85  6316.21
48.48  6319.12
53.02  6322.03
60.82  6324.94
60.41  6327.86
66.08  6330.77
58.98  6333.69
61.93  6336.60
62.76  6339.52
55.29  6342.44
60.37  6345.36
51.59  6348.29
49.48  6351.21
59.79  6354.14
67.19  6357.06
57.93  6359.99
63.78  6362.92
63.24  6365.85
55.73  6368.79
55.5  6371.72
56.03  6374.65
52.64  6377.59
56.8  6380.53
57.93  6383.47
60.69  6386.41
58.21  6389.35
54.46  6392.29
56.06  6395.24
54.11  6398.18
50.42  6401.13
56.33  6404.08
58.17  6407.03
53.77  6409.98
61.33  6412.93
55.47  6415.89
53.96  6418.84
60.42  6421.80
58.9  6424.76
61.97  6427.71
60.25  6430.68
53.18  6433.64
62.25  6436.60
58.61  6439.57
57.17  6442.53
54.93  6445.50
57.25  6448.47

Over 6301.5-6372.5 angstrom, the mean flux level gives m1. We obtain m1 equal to 57.4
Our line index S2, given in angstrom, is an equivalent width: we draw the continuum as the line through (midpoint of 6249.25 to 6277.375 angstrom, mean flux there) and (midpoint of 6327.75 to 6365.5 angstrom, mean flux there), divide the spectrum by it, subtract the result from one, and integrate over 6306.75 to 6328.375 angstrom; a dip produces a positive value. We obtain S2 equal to 1.93 angstrom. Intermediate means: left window 61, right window 59.7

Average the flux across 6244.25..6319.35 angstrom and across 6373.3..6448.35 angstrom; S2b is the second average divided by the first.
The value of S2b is 0.96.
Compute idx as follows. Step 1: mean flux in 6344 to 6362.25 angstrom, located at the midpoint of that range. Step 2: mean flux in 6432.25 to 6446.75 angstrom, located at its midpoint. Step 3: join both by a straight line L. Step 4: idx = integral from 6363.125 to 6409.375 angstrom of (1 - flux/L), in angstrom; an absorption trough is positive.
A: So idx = 0.9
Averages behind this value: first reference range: 58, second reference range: 57.3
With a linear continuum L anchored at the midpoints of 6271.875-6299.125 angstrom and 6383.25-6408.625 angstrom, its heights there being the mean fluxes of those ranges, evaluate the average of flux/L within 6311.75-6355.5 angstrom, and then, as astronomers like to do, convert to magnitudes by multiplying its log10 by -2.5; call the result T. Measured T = 0.05 mag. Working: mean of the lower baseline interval 63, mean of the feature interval 57.1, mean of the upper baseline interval 56.2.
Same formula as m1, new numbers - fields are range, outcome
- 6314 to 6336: 57.6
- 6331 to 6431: 57.8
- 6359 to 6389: 58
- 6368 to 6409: 55.9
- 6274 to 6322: 58.3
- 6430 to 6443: 58.3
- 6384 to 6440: 57.3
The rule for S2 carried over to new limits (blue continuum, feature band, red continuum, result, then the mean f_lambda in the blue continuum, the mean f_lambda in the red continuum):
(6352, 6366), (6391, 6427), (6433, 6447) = 1.72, 61.7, 57.5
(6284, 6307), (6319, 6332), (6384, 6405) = 0.19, 61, 55.8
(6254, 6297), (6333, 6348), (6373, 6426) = -0.01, 62.3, 56.4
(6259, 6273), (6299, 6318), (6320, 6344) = 1.91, 60.6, 59.7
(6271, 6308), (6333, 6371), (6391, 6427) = -0.42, 60.7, 56.3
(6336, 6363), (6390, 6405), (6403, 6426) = 0.84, 58.7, 57.3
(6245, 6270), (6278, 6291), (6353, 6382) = -0.46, 60.8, 58.8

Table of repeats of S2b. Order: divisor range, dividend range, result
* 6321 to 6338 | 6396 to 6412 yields 0.91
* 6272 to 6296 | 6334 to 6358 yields 0.93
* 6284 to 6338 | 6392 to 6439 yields 0.97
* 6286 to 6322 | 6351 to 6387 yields 1.01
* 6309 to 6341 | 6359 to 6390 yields 1.00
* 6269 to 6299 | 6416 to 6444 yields 0.94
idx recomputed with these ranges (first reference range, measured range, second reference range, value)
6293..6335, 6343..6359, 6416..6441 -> 0.0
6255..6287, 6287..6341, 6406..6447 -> 1.2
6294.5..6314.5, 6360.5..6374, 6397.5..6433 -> -0.6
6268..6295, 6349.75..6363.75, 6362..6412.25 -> -0.3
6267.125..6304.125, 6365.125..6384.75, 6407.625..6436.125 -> 0.8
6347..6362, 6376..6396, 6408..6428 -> 0.3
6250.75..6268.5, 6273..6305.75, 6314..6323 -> -2.3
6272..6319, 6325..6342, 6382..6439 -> -0.9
